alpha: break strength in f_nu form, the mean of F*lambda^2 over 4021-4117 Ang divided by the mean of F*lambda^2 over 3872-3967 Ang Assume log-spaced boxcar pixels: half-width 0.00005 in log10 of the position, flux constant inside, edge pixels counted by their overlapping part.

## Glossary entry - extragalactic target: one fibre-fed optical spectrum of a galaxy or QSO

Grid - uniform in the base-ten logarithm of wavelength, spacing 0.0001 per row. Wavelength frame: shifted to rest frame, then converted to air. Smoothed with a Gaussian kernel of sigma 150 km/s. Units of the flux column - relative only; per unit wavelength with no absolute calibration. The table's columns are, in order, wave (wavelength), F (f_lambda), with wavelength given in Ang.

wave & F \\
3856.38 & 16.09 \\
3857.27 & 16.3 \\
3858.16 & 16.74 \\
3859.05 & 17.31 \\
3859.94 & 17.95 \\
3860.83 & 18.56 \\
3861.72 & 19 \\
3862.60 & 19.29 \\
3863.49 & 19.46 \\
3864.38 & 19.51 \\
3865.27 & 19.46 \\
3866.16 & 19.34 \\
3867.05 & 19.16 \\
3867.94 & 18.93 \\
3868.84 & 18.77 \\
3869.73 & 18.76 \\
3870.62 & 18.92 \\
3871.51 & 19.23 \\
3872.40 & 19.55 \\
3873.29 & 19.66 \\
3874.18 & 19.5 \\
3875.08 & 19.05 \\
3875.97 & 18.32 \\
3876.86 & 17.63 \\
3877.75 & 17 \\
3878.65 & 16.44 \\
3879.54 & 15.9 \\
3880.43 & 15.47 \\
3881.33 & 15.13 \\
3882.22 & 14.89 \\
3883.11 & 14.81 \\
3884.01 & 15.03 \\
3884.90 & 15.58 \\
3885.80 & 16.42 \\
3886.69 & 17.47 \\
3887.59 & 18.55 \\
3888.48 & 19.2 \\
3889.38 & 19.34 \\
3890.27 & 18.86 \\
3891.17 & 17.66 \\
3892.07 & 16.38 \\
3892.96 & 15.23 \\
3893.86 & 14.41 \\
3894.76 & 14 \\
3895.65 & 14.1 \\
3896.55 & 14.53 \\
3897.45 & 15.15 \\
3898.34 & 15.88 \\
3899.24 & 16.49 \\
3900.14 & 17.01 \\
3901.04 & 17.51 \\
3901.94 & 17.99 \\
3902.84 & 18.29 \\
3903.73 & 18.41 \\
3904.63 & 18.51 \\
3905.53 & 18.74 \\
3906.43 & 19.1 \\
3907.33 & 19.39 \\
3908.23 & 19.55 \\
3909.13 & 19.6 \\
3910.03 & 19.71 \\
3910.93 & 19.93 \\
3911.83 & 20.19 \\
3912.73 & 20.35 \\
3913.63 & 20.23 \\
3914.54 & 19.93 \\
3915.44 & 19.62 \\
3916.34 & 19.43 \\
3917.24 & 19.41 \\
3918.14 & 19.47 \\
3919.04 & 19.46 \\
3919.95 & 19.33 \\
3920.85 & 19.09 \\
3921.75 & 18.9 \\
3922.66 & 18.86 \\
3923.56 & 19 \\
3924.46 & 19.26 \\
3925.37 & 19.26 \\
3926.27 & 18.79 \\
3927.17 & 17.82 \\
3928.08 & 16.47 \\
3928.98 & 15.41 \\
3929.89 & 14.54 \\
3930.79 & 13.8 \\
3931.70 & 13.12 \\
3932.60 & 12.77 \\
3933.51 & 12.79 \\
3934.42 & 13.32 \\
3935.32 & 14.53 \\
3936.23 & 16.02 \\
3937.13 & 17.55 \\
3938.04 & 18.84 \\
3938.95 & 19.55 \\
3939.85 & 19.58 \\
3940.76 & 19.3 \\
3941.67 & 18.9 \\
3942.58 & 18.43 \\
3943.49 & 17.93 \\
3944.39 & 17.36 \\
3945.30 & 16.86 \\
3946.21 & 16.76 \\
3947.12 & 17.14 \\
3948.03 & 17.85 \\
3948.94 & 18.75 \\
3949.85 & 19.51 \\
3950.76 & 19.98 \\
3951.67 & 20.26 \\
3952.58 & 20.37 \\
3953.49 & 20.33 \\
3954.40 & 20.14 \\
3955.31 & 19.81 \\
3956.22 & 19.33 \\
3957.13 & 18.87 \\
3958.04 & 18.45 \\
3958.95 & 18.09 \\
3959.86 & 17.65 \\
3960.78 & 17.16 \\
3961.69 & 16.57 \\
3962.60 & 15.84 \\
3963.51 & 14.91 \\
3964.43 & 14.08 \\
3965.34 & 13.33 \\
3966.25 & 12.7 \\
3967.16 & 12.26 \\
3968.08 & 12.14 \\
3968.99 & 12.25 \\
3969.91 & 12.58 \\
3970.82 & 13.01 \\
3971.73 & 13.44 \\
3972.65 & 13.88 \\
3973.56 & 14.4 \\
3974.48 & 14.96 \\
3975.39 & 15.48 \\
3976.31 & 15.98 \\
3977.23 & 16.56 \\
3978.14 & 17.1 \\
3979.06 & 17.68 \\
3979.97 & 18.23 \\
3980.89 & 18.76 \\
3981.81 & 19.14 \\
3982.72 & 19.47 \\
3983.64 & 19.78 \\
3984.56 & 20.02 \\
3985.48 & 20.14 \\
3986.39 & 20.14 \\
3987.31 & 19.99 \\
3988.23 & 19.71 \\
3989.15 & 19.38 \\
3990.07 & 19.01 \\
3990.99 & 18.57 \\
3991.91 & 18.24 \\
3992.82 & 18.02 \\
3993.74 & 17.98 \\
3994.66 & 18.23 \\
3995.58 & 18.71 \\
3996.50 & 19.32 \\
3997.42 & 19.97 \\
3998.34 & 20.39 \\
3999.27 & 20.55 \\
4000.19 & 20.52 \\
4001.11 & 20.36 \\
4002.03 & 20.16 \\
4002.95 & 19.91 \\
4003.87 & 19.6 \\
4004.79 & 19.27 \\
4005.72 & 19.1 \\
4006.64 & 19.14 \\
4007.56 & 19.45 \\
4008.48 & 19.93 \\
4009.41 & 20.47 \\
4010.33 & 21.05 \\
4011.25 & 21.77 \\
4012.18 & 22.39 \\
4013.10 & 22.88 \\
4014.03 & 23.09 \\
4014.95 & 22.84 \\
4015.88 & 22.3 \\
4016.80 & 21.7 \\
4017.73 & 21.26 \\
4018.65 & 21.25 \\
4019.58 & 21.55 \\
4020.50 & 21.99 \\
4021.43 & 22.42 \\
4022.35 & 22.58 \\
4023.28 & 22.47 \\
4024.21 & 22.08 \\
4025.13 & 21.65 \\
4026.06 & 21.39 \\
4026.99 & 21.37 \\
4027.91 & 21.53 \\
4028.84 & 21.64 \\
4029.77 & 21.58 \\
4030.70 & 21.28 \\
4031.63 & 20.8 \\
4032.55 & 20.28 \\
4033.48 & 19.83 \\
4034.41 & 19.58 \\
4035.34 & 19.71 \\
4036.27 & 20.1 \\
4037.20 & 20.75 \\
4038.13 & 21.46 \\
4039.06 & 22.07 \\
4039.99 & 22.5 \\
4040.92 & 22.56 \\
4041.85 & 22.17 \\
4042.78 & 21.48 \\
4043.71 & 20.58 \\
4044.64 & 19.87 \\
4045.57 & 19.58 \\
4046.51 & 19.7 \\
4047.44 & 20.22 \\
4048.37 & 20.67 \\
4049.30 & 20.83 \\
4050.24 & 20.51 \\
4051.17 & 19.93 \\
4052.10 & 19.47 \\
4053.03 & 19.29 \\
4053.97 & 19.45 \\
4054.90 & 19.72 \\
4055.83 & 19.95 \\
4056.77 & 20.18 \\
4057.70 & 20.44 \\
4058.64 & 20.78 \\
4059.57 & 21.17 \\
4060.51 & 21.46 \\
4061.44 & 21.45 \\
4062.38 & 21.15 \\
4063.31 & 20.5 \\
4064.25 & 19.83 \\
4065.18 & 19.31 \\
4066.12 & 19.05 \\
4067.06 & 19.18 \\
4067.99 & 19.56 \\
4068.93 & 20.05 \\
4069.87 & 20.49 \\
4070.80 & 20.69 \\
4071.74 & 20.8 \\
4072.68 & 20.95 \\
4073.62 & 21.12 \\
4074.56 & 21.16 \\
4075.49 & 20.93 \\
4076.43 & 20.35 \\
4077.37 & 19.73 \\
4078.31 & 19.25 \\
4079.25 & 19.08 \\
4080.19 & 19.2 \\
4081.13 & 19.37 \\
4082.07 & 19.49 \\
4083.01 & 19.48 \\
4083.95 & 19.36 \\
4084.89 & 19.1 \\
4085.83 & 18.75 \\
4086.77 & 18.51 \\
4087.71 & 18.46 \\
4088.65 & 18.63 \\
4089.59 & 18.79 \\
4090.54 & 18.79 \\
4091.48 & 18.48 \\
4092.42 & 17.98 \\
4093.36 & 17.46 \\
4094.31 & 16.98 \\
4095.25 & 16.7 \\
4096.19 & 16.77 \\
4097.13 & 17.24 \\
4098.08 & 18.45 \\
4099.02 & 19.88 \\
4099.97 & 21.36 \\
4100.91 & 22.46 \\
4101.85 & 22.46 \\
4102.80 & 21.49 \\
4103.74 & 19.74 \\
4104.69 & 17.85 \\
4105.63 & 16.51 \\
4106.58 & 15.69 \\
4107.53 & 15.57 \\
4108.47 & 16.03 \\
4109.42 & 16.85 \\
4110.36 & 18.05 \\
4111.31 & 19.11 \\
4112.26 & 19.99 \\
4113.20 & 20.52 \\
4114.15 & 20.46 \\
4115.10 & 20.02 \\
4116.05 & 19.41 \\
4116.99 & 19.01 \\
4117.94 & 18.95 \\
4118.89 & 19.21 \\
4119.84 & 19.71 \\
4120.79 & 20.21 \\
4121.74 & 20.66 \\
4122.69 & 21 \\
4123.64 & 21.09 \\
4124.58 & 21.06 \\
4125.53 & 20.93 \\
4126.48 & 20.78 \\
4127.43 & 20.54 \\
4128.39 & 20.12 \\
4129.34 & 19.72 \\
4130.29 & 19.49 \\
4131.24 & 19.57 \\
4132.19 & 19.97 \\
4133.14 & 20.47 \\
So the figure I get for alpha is 1.2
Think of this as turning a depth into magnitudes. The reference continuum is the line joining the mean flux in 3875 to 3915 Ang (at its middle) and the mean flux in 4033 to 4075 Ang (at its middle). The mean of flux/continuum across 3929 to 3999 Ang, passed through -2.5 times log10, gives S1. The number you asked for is 0.092 mag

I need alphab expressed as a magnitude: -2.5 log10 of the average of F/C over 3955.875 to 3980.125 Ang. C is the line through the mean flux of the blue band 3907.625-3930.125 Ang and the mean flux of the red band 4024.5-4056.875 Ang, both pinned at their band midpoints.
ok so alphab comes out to 0.27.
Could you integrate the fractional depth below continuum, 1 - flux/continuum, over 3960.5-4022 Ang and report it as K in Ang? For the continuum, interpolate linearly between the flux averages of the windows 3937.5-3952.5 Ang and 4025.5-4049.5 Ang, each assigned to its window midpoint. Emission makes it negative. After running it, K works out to 4.2 Ang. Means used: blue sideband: 18.6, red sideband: 20.9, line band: 18.5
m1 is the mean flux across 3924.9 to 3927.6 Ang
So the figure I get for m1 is 18.6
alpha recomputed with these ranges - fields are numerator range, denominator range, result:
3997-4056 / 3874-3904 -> 1.34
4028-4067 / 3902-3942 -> 1.21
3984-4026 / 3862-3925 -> 1.20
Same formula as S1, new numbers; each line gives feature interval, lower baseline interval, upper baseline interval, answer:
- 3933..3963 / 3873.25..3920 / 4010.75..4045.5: 0.07 mag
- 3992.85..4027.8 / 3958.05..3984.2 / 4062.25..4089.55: -0.21 mag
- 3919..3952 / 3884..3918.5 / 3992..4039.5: 0.08 mag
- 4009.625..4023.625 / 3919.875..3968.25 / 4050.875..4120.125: -0.20 mag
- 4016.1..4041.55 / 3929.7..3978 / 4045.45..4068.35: -0.12 mag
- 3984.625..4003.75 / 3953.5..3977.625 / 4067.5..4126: -0.19 mag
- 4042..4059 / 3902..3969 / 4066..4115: -0.08 mag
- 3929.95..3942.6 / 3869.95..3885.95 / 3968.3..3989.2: 0.06 mag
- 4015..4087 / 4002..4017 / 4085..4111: -0.05 mag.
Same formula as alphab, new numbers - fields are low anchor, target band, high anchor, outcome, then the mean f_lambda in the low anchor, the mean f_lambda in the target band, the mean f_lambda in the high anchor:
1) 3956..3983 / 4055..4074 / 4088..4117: -0.15 mag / 15.8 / 20.4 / 18.7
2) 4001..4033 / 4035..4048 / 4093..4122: -0.02 mag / 21.2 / 20.9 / 18.9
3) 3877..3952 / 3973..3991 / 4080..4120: -0.01 mag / 17.5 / 18.2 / 18.8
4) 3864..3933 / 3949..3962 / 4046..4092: -0.03 mag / 17.8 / 19.1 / 19.9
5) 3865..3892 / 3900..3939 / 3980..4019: 0.03 mag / 17.8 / 18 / 20.1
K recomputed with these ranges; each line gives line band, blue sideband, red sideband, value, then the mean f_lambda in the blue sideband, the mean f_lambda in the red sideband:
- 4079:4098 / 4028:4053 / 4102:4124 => 1.2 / 20.7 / 19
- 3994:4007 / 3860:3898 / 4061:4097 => -0.7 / 17.5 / 19.4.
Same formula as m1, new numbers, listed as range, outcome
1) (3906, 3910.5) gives 19.5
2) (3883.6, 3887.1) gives 16.1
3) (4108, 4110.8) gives 17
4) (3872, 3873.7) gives 19.6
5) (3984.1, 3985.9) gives 20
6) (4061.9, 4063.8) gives 20.8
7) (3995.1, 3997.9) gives 19.3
